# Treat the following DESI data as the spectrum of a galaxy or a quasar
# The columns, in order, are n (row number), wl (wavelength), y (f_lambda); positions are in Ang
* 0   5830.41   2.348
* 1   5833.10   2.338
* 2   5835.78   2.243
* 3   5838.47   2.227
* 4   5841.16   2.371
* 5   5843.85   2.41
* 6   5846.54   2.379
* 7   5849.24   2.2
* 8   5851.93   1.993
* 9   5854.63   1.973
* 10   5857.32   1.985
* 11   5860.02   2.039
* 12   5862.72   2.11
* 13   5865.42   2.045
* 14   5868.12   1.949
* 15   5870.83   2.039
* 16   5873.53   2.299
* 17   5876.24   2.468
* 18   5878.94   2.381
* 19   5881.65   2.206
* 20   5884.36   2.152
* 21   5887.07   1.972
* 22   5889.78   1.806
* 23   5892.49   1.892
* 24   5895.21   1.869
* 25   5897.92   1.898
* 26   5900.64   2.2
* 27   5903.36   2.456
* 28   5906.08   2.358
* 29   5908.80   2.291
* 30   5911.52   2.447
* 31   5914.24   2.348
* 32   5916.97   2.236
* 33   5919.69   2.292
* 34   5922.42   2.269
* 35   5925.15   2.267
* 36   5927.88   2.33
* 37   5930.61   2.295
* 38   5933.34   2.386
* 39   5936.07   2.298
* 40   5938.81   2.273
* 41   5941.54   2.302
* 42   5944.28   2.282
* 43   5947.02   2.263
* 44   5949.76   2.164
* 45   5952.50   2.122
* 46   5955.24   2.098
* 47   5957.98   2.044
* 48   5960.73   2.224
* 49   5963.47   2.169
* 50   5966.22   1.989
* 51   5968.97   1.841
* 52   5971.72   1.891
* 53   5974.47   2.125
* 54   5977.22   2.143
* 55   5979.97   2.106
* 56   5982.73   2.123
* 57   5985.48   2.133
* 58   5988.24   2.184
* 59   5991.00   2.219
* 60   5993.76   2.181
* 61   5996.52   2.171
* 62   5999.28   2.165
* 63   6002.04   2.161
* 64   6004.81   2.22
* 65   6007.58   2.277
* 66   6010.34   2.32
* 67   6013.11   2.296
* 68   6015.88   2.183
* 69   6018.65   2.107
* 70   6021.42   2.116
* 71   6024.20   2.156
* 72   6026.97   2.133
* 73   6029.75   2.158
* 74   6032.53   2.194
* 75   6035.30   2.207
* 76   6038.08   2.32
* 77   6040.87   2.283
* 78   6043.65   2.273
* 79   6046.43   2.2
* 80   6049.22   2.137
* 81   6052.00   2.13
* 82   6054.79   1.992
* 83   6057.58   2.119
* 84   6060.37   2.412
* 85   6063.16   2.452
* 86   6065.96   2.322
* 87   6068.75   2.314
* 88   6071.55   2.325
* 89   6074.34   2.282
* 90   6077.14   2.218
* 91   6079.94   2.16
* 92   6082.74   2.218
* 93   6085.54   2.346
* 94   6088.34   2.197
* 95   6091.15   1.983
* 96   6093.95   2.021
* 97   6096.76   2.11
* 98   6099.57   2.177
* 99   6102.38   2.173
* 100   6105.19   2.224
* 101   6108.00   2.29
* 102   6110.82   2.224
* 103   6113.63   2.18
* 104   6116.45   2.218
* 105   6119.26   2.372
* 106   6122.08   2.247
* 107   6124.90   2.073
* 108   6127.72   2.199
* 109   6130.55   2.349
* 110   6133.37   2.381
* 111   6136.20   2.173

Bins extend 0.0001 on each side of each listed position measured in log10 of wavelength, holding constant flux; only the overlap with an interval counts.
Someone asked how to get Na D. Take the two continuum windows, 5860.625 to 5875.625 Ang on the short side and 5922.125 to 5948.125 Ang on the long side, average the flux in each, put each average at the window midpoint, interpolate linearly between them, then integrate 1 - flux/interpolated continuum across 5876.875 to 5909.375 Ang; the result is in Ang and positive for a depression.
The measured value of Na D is 0.7 Ang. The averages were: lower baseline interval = 2.1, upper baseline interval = 2.3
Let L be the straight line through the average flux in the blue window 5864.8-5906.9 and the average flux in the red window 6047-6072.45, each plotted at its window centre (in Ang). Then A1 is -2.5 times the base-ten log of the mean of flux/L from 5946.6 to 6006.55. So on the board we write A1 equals 0.03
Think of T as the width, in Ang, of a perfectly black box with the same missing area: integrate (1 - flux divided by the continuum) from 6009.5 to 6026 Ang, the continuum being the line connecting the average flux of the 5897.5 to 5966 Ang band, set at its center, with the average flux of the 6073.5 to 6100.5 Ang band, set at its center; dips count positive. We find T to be 0.1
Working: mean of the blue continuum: 2.25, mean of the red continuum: 2.17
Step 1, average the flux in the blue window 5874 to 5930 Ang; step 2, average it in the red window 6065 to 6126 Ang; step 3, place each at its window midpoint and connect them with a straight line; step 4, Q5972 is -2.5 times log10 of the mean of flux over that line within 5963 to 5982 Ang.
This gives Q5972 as 0.09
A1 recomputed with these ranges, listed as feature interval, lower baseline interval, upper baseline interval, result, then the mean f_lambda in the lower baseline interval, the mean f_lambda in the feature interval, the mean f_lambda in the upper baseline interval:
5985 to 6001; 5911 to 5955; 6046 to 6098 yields 0.03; 2.28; 2.18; 2.21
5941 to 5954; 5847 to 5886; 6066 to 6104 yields -0.03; 2.14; 2.22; 2.2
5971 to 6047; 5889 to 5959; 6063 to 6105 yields 0.02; 2.22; 2.18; 2.21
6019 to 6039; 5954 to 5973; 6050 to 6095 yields -0.02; 2.04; 2.18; 2.22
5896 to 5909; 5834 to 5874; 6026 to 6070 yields -0.02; 2.15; 2.22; 2.23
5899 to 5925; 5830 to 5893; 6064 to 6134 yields -0.07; 2.16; 2.31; 2.22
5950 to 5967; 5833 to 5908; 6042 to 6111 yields 0.03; 2.15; 2.12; 2.21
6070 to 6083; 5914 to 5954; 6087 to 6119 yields -0.03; 2.27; 2.24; 2.17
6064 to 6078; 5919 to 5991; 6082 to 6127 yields -0.05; 2.18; 2.3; 2.19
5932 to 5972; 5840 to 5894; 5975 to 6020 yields 0.00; 2.13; 2.16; 2.19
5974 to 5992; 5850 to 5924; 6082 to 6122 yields 0.01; 2.15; 2.15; 2.2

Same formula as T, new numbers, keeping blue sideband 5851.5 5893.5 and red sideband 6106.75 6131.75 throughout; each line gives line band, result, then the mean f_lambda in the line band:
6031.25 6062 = -0.22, 2.21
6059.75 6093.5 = -0.73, 2.26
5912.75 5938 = -2.20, 2.3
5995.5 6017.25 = -0.57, 2.23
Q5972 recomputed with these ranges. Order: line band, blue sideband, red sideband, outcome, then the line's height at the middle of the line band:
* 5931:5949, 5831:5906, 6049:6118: -0.06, 2.17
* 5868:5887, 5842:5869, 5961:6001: -0.05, 2.11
